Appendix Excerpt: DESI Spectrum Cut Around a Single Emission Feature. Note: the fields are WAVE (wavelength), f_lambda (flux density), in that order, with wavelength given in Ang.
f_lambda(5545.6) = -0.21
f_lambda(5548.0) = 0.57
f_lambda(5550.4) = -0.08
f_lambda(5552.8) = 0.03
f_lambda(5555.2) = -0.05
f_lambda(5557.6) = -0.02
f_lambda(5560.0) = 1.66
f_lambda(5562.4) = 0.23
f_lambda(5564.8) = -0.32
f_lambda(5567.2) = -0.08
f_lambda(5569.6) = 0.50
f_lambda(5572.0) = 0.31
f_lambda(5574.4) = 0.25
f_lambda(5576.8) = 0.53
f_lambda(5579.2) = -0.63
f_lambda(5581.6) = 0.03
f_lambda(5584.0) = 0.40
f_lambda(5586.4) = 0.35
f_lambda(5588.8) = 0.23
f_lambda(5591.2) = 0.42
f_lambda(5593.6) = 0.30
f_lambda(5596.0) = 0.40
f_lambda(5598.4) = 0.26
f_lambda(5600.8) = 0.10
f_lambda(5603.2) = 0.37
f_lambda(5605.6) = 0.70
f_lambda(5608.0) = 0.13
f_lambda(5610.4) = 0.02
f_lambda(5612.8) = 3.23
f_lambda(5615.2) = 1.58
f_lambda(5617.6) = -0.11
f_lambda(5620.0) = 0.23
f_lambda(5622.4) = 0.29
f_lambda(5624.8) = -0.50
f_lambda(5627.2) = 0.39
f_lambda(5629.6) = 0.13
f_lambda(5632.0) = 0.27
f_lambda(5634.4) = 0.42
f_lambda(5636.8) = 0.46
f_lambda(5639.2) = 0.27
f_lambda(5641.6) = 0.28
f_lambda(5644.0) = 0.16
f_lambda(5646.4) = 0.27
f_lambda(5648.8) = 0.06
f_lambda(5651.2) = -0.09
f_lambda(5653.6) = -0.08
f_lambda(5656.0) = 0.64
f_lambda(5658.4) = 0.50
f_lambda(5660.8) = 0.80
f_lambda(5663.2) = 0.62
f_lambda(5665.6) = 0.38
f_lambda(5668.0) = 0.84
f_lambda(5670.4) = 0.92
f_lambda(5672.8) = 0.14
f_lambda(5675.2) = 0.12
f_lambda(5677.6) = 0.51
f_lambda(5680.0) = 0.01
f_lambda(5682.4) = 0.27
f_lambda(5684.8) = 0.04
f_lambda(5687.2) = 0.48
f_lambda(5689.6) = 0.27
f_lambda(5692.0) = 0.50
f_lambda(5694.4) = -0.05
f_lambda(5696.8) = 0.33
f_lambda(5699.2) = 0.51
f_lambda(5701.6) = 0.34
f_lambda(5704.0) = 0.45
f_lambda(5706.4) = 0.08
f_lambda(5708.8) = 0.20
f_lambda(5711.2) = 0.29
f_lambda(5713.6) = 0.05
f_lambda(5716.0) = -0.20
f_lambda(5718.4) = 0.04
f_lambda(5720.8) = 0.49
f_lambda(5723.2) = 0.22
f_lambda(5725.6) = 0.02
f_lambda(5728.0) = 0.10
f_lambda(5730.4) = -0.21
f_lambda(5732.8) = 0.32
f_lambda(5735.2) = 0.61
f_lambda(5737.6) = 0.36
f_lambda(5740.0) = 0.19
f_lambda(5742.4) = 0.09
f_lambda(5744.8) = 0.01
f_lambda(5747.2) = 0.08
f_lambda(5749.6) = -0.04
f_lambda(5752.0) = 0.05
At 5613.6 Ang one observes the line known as [O III] 5007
